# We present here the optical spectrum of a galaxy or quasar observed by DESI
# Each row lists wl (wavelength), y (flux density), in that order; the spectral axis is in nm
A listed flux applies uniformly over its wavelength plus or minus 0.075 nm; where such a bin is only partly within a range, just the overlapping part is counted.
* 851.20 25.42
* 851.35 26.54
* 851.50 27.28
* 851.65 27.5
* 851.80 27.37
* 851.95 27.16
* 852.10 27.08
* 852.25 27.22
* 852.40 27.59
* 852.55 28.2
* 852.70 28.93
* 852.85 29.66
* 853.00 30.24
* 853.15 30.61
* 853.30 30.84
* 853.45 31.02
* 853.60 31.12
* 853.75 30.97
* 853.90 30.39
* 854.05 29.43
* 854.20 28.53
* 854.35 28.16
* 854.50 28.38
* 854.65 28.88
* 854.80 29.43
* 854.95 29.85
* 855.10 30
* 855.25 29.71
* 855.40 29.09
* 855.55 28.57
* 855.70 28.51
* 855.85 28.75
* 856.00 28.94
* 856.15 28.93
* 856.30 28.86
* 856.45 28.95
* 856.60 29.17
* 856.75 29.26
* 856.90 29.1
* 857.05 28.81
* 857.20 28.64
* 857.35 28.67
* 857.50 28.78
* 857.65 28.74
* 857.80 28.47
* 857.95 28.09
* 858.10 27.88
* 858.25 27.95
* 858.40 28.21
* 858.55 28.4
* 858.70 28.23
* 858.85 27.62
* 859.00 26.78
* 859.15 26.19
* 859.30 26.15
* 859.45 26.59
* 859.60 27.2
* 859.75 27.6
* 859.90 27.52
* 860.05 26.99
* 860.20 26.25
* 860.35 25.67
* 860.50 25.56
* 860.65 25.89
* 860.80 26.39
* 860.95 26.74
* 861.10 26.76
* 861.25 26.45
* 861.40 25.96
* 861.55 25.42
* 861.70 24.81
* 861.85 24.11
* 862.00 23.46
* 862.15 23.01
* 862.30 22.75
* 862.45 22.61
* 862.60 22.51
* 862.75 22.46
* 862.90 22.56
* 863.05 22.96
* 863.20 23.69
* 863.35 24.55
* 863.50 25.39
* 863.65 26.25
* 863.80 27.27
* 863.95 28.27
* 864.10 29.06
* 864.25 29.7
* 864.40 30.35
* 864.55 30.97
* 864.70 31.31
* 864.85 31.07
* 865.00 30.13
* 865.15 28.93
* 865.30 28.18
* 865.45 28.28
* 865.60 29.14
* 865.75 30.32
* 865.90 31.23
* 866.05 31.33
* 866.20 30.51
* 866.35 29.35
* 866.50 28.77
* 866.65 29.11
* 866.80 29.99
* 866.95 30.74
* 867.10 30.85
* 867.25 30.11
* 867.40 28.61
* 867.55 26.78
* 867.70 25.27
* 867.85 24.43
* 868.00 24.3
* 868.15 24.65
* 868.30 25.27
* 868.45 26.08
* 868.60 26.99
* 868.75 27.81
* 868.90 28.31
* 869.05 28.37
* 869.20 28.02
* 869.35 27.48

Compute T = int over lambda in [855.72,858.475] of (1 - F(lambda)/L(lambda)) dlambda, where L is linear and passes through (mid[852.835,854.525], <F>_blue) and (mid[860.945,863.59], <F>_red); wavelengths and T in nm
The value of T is -0.10 nm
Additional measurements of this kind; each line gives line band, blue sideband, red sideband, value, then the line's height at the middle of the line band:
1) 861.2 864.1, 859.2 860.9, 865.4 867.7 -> 0.333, 27.7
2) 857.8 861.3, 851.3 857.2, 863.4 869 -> 0.209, 28.8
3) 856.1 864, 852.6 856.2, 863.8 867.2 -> 0.845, 29.7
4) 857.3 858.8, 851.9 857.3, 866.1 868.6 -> 0.024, 28.8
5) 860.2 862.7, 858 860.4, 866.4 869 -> 0.221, 27.3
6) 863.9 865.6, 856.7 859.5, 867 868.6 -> -0.158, 27.1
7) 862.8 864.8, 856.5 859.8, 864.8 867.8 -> 0.130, 29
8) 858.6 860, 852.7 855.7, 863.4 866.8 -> 0.113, 29.5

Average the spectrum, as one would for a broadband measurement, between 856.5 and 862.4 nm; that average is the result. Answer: 26.9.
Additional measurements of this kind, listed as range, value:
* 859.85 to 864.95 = 26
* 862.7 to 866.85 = 28.3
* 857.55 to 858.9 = 28.2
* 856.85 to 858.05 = 28.6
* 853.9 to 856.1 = 29.1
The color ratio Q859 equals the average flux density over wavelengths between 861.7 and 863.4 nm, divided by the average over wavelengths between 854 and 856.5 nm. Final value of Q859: 0.80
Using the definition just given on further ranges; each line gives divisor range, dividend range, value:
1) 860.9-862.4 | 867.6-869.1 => 1.05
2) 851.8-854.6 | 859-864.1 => 0.87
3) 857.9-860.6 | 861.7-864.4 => 0.92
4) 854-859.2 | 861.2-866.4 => 0.94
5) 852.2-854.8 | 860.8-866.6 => 0.92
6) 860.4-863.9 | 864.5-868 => 1.18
